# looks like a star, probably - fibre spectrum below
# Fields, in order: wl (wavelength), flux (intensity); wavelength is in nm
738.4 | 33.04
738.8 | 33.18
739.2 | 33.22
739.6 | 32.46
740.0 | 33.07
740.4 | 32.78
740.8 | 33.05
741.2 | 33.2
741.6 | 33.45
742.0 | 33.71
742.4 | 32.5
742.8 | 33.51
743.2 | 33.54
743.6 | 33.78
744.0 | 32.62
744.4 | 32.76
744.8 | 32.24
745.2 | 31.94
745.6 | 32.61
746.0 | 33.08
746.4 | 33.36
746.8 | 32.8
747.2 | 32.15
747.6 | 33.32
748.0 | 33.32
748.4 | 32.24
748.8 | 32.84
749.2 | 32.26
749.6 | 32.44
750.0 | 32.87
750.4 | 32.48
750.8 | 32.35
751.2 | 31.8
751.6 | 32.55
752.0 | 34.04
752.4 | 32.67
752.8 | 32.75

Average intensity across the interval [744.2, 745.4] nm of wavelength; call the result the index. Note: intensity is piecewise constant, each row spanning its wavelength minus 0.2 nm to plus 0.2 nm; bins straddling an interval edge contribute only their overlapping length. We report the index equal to 32.3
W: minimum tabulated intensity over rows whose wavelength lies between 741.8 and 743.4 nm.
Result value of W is 32.5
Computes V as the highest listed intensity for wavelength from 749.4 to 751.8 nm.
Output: 32.87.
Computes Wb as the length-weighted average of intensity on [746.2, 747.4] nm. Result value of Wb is 32.8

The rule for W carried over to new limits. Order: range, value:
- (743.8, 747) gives 31.94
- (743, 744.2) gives 32.62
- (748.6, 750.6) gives 32.26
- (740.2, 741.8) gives 32.78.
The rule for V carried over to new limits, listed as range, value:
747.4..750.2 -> 33.32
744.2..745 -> 32.76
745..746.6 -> 33.36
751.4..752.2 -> 34.04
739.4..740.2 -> 33.07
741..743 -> 33.71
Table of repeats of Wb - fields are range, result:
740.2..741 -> 32.9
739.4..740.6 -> 32.8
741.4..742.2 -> 33.6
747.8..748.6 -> 32.8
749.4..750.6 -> 32.6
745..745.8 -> 32.3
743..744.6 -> 33.2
